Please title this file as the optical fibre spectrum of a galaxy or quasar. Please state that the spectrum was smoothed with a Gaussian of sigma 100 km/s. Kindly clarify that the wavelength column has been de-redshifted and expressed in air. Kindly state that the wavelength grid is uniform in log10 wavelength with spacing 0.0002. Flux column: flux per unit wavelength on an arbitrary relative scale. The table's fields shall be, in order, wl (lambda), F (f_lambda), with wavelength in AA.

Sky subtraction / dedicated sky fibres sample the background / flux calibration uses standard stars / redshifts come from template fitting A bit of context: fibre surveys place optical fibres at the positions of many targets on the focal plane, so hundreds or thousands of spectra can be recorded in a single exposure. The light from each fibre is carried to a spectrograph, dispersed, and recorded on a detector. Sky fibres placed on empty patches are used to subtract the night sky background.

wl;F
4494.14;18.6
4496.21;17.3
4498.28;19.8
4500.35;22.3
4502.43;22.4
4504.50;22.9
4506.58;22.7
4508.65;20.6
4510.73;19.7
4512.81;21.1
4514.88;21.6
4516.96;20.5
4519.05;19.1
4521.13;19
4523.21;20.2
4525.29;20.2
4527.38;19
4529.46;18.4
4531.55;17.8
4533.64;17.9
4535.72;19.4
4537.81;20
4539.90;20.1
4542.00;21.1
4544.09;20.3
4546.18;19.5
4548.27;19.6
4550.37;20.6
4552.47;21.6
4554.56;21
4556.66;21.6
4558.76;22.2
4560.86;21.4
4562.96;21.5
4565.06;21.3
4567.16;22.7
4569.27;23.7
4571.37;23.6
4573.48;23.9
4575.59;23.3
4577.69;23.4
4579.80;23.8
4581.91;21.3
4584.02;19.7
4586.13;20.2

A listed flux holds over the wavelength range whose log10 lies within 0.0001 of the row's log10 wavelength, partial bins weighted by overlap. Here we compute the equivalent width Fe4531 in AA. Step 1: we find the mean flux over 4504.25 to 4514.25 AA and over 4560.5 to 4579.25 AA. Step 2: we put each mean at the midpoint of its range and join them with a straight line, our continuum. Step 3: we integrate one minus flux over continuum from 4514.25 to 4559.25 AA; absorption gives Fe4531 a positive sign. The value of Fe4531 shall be 4.11 AA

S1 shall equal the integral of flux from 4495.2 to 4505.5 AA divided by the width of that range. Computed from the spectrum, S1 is 20.9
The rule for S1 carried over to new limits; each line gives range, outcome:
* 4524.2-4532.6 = 18.9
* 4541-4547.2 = 20.3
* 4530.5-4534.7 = 17.9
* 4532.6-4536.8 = 18.7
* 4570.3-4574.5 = 23.8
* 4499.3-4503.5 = 22.3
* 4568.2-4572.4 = 23.6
